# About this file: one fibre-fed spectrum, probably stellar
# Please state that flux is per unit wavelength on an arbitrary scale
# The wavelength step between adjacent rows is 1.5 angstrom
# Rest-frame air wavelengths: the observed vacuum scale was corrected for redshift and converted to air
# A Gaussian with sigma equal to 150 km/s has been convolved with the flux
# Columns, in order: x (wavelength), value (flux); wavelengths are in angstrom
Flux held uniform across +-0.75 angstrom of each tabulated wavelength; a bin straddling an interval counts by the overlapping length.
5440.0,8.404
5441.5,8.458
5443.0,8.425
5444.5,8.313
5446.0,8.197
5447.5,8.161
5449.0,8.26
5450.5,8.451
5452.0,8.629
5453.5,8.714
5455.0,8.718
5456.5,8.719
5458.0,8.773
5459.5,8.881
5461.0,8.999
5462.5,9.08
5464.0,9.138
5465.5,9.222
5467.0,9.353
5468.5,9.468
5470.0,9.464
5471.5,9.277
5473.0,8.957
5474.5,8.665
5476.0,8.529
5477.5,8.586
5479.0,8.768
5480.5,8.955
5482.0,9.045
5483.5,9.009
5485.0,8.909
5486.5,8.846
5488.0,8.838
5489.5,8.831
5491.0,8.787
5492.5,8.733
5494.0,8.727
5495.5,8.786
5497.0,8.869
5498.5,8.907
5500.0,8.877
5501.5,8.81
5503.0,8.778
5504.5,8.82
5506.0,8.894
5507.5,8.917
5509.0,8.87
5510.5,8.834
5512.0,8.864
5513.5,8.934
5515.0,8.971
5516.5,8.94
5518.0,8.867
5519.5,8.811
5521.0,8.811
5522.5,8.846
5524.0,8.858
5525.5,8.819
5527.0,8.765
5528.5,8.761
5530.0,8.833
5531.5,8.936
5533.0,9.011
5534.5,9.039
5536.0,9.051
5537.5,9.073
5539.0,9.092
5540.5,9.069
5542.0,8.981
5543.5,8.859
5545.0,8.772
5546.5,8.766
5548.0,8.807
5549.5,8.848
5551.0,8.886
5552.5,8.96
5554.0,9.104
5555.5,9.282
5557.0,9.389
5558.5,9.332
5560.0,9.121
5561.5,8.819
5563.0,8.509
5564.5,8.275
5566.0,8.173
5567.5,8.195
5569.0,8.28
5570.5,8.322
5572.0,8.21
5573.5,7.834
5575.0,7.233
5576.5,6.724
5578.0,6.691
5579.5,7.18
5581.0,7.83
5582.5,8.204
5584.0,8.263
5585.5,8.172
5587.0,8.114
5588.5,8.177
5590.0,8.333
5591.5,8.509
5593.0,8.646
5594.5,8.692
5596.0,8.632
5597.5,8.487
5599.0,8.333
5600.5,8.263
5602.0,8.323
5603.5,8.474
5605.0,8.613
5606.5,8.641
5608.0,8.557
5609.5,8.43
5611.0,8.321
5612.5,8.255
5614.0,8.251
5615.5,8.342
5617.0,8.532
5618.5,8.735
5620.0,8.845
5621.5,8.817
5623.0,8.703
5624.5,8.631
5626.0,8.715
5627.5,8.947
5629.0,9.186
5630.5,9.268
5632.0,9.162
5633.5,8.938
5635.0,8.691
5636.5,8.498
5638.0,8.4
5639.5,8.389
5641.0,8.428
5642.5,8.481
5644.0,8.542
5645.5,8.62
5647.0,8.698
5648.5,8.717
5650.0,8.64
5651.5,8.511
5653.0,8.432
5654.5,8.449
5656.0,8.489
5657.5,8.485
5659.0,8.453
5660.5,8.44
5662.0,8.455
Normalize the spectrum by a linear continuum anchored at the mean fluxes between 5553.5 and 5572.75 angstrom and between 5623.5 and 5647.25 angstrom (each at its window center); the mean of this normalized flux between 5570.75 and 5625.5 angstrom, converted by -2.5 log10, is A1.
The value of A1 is 0.06 mag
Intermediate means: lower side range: 8.69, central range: 8.25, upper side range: 8.72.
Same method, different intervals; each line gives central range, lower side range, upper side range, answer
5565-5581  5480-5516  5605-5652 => 0.14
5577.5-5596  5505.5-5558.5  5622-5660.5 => 0.09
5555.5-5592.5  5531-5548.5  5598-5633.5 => 0.08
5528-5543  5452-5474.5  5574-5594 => -0.08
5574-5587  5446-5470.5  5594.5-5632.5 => 0.15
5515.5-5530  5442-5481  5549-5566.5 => 0.00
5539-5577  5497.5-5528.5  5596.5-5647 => 0.02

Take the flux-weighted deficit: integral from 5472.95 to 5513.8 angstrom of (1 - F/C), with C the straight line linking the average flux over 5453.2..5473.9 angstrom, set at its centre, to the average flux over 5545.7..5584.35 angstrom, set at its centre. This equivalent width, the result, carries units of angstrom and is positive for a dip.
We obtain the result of 0.1 angstrom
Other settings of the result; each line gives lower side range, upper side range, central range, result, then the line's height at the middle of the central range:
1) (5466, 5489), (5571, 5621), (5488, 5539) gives -0.74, 8.75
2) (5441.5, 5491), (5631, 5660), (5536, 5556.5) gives -0.61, 8.71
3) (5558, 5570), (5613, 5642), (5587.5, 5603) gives 0.36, 8.63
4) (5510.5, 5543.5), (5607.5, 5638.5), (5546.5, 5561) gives -0.34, 8.85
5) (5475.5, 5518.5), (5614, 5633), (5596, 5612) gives 0.65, 8.81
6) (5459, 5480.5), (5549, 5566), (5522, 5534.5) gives 0.13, 8.96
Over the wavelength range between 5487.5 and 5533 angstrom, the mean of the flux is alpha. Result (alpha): 8.85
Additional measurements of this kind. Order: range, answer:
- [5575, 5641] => 8.4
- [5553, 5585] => 8.24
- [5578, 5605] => 8.24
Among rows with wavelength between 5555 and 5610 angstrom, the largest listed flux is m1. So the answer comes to 9.389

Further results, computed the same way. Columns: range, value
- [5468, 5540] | 9.468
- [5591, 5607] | 8.692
